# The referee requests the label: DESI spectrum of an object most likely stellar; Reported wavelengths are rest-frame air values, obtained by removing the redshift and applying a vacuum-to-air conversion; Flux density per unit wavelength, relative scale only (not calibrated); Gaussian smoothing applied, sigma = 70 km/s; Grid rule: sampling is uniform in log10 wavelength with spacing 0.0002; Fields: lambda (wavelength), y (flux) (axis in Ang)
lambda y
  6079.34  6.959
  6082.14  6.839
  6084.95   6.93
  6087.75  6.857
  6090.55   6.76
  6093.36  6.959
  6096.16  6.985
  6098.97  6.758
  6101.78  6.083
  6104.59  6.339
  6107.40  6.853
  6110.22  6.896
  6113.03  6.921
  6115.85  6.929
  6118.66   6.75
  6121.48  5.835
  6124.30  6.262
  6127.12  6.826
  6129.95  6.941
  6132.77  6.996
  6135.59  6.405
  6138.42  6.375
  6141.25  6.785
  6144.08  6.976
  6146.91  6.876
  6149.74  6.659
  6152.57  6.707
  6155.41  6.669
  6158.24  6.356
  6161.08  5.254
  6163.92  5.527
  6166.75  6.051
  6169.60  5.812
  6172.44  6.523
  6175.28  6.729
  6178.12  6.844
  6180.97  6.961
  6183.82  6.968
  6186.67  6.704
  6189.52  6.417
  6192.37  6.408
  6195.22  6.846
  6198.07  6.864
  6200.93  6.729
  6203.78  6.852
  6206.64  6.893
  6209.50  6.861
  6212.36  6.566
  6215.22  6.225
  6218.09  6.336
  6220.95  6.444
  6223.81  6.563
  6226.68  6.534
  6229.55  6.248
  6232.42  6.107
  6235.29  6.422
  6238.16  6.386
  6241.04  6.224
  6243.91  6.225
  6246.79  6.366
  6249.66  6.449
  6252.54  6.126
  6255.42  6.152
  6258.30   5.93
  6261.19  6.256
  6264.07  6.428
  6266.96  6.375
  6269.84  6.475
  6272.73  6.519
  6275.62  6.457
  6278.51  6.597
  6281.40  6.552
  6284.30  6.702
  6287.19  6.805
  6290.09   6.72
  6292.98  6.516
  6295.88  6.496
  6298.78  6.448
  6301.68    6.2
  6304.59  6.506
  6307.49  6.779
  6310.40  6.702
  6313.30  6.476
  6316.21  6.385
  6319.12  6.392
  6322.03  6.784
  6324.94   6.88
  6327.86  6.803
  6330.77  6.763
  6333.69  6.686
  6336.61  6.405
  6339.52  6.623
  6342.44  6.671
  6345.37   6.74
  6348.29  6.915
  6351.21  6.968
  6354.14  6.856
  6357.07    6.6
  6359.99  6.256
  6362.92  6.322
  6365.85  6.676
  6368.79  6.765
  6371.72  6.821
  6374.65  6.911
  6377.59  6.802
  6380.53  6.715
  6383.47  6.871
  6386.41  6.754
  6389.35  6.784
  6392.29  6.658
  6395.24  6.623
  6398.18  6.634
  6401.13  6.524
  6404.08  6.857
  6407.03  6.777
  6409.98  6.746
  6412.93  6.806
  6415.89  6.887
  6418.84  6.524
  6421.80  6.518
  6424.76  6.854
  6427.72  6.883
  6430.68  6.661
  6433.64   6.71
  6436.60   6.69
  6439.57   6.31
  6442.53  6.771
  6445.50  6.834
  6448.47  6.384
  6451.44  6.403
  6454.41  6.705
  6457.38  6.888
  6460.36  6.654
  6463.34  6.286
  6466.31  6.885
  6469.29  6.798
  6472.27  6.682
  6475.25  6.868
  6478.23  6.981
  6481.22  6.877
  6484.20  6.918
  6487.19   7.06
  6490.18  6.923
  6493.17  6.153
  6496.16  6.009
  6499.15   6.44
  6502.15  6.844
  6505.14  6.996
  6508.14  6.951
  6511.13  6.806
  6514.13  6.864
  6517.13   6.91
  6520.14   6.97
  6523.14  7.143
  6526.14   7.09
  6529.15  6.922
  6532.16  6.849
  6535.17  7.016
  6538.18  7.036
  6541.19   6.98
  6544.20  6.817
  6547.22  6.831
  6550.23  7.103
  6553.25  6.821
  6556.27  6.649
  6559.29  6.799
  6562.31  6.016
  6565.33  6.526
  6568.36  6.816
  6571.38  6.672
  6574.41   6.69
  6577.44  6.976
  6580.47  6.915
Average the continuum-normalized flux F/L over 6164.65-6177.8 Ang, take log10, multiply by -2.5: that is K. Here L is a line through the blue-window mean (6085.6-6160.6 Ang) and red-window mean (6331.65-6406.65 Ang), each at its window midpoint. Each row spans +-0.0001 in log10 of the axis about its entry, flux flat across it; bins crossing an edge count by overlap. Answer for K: 0.06 mag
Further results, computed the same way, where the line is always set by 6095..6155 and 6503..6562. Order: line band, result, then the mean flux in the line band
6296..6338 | 0.032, 6.58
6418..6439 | 0.027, 6.68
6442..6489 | 0.019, 6.75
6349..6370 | 0.026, 6.64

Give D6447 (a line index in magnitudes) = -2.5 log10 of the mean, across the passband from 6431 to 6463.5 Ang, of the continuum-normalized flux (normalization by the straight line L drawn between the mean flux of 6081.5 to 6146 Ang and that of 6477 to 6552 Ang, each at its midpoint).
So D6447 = 0.03 mag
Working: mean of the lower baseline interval 6.71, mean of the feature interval 6.62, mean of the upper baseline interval 6.86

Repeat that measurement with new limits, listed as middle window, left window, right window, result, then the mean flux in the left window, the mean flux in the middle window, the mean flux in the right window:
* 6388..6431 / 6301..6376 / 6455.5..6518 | 0.00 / 6.65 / 6.72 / 6.75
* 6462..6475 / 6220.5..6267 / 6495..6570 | 0.00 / 6.3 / 6.69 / 6.81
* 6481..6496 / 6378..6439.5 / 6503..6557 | 0.02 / 6.72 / 6.71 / 6.93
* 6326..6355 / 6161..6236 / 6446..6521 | -0.02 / 6.49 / 6.74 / 6.73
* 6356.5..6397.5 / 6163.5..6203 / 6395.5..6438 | 0.00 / 6.56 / 6.69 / 6.72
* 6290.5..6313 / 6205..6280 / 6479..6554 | -0.01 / 6.39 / 6.53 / 6.85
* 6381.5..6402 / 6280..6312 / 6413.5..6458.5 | -0.01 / 6.58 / 6.7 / 6.67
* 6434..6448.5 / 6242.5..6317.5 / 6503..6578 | 0.01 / 6.45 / 6.63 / 6.85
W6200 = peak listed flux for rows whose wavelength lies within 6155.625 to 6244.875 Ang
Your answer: 6.968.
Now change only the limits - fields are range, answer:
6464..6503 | 7.06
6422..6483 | 6.981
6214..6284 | 6.597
